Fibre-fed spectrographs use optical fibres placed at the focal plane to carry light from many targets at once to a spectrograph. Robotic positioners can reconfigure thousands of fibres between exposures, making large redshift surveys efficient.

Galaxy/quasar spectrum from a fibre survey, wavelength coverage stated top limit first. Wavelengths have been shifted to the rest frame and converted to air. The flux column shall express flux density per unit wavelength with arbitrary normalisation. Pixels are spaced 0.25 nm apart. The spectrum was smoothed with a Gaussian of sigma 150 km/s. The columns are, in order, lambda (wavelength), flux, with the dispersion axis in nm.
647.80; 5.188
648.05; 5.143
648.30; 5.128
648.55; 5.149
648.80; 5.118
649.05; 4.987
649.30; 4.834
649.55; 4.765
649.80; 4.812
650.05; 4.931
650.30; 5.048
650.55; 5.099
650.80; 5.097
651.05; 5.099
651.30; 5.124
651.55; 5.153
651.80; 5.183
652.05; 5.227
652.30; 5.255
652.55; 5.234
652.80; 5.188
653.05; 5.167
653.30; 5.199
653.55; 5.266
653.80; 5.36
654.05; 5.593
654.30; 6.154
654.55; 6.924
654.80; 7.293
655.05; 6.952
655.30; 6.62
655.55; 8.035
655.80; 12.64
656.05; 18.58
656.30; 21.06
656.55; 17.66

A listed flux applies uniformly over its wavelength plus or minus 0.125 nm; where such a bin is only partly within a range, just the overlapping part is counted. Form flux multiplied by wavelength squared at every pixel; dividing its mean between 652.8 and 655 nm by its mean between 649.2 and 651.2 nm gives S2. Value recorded 1.2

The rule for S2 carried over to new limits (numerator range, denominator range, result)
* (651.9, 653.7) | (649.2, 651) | 1.06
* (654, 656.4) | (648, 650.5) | 2.04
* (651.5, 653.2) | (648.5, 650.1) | 1.06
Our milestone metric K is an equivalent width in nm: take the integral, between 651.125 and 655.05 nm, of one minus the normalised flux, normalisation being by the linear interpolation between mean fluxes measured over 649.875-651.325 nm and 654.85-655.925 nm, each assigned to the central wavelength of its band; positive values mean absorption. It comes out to 0.700 nm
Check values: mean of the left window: 5.05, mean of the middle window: 5.59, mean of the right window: 8.47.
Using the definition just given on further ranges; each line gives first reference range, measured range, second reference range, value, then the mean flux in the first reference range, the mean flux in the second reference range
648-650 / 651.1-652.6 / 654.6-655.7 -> 0.217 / 4.98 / 7.33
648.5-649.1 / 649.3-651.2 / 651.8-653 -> 0.063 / 5.09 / 5.22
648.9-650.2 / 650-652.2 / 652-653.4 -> -0.033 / 4.87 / 5.21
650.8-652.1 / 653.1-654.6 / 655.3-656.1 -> 0.532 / 5.15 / 11.6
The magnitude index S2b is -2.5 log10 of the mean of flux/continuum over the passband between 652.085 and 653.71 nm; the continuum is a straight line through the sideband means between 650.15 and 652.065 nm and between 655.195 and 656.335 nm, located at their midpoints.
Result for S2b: 0.467 mag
